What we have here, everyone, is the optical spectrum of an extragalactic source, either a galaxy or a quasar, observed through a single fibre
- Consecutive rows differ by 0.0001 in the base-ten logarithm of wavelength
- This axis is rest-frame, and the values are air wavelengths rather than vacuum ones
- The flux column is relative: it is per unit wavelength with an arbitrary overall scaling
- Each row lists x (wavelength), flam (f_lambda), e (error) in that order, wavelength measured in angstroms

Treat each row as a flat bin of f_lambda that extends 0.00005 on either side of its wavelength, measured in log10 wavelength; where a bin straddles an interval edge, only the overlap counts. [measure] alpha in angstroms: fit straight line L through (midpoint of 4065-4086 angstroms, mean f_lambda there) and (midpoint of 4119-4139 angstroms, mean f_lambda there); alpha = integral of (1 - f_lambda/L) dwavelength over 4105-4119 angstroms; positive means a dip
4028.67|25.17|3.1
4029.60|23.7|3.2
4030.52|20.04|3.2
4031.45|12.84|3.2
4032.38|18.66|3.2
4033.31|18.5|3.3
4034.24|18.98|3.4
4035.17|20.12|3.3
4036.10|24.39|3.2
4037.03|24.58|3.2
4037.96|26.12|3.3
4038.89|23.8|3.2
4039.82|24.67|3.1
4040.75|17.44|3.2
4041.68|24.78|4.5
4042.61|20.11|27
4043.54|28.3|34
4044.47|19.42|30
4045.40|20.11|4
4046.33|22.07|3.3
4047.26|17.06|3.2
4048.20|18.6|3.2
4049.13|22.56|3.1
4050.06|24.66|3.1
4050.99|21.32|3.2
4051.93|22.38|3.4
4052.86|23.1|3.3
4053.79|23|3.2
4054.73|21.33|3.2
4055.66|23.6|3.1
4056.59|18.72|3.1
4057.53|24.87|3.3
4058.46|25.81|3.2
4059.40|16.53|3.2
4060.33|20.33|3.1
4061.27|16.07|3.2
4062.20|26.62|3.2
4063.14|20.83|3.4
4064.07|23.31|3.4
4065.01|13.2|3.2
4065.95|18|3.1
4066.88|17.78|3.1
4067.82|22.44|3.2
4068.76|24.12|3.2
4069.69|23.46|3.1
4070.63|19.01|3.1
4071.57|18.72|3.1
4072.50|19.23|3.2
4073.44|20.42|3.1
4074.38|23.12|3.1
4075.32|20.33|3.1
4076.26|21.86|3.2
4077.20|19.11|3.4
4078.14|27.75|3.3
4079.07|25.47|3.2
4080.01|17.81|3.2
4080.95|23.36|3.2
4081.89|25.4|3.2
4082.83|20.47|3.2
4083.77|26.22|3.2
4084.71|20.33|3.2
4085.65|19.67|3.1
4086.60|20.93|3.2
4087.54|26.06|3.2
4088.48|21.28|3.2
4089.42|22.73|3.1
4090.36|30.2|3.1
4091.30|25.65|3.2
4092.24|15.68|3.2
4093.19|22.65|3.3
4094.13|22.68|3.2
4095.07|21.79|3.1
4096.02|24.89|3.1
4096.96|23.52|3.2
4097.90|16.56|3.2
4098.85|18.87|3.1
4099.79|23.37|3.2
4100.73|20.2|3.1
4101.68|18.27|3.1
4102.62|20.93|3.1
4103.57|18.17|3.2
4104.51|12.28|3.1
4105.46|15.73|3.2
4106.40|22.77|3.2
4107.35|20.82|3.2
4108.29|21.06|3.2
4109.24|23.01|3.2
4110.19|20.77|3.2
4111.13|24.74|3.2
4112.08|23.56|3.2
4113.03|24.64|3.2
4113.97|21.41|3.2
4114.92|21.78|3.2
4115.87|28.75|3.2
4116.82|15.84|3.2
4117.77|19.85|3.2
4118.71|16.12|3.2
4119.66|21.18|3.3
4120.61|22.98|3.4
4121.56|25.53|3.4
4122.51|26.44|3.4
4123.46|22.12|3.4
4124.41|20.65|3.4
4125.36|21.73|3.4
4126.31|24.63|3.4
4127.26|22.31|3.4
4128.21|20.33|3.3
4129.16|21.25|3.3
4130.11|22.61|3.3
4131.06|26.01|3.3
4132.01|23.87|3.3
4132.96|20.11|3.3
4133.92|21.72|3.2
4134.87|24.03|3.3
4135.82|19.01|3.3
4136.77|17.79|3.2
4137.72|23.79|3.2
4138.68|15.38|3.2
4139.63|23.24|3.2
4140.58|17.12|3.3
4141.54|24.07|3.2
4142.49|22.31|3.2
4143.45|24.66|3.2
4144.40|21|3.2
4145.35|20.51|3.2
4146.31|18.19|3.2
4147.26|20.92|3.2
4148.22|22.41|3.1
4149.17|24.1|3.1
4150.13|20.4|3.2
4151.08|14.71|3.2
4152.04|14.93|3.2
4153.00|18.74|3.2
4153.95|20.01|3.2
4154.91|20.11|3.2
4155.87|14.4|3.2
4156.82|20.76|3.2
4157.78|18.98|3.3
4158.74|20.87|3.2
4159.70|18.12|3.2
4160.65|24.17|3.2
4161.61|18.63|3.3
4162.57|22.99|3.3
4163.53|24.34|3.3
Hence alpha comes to 0.2 angstroms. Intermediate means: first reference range 21.4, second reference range 22.1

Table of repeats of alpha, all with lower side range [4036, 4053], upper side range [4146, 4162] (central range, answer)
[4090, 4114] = -0.5 angstroms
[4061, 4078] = 0.8 angstroms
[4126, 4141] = -1.1 angstroms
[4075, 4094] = -1.2 angstroms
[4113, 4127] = -1.3 angstroms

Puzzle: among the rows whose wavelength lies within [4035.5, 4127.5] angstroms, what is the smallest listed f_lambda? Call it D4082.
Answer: 12.28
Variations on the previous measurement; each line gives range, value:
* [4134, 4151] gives 15.38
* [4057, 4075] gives 13.2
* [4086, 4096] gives 15.68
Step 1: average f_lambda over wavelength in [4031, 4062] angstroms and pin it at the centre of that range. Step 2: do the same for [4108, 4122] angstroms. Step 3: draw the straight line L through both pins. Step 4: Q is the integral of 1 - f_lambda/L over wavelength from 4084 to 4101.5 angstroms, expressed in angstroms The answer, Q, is -0.2 angstroms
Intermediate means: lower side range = 21.4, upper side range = 22.1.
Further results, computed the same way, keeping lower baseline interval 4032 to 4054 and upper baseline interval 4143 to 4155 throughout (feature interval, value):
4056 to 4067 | 0.6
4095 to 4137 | -1.7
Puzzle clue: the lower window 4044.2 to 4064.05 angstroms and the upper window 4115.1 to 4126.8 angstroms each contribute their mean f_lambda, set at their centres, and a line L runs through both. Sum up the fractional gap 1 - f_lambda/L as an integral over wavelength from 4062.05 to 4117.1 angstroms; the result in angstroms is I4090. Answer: 0.8 angstroms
